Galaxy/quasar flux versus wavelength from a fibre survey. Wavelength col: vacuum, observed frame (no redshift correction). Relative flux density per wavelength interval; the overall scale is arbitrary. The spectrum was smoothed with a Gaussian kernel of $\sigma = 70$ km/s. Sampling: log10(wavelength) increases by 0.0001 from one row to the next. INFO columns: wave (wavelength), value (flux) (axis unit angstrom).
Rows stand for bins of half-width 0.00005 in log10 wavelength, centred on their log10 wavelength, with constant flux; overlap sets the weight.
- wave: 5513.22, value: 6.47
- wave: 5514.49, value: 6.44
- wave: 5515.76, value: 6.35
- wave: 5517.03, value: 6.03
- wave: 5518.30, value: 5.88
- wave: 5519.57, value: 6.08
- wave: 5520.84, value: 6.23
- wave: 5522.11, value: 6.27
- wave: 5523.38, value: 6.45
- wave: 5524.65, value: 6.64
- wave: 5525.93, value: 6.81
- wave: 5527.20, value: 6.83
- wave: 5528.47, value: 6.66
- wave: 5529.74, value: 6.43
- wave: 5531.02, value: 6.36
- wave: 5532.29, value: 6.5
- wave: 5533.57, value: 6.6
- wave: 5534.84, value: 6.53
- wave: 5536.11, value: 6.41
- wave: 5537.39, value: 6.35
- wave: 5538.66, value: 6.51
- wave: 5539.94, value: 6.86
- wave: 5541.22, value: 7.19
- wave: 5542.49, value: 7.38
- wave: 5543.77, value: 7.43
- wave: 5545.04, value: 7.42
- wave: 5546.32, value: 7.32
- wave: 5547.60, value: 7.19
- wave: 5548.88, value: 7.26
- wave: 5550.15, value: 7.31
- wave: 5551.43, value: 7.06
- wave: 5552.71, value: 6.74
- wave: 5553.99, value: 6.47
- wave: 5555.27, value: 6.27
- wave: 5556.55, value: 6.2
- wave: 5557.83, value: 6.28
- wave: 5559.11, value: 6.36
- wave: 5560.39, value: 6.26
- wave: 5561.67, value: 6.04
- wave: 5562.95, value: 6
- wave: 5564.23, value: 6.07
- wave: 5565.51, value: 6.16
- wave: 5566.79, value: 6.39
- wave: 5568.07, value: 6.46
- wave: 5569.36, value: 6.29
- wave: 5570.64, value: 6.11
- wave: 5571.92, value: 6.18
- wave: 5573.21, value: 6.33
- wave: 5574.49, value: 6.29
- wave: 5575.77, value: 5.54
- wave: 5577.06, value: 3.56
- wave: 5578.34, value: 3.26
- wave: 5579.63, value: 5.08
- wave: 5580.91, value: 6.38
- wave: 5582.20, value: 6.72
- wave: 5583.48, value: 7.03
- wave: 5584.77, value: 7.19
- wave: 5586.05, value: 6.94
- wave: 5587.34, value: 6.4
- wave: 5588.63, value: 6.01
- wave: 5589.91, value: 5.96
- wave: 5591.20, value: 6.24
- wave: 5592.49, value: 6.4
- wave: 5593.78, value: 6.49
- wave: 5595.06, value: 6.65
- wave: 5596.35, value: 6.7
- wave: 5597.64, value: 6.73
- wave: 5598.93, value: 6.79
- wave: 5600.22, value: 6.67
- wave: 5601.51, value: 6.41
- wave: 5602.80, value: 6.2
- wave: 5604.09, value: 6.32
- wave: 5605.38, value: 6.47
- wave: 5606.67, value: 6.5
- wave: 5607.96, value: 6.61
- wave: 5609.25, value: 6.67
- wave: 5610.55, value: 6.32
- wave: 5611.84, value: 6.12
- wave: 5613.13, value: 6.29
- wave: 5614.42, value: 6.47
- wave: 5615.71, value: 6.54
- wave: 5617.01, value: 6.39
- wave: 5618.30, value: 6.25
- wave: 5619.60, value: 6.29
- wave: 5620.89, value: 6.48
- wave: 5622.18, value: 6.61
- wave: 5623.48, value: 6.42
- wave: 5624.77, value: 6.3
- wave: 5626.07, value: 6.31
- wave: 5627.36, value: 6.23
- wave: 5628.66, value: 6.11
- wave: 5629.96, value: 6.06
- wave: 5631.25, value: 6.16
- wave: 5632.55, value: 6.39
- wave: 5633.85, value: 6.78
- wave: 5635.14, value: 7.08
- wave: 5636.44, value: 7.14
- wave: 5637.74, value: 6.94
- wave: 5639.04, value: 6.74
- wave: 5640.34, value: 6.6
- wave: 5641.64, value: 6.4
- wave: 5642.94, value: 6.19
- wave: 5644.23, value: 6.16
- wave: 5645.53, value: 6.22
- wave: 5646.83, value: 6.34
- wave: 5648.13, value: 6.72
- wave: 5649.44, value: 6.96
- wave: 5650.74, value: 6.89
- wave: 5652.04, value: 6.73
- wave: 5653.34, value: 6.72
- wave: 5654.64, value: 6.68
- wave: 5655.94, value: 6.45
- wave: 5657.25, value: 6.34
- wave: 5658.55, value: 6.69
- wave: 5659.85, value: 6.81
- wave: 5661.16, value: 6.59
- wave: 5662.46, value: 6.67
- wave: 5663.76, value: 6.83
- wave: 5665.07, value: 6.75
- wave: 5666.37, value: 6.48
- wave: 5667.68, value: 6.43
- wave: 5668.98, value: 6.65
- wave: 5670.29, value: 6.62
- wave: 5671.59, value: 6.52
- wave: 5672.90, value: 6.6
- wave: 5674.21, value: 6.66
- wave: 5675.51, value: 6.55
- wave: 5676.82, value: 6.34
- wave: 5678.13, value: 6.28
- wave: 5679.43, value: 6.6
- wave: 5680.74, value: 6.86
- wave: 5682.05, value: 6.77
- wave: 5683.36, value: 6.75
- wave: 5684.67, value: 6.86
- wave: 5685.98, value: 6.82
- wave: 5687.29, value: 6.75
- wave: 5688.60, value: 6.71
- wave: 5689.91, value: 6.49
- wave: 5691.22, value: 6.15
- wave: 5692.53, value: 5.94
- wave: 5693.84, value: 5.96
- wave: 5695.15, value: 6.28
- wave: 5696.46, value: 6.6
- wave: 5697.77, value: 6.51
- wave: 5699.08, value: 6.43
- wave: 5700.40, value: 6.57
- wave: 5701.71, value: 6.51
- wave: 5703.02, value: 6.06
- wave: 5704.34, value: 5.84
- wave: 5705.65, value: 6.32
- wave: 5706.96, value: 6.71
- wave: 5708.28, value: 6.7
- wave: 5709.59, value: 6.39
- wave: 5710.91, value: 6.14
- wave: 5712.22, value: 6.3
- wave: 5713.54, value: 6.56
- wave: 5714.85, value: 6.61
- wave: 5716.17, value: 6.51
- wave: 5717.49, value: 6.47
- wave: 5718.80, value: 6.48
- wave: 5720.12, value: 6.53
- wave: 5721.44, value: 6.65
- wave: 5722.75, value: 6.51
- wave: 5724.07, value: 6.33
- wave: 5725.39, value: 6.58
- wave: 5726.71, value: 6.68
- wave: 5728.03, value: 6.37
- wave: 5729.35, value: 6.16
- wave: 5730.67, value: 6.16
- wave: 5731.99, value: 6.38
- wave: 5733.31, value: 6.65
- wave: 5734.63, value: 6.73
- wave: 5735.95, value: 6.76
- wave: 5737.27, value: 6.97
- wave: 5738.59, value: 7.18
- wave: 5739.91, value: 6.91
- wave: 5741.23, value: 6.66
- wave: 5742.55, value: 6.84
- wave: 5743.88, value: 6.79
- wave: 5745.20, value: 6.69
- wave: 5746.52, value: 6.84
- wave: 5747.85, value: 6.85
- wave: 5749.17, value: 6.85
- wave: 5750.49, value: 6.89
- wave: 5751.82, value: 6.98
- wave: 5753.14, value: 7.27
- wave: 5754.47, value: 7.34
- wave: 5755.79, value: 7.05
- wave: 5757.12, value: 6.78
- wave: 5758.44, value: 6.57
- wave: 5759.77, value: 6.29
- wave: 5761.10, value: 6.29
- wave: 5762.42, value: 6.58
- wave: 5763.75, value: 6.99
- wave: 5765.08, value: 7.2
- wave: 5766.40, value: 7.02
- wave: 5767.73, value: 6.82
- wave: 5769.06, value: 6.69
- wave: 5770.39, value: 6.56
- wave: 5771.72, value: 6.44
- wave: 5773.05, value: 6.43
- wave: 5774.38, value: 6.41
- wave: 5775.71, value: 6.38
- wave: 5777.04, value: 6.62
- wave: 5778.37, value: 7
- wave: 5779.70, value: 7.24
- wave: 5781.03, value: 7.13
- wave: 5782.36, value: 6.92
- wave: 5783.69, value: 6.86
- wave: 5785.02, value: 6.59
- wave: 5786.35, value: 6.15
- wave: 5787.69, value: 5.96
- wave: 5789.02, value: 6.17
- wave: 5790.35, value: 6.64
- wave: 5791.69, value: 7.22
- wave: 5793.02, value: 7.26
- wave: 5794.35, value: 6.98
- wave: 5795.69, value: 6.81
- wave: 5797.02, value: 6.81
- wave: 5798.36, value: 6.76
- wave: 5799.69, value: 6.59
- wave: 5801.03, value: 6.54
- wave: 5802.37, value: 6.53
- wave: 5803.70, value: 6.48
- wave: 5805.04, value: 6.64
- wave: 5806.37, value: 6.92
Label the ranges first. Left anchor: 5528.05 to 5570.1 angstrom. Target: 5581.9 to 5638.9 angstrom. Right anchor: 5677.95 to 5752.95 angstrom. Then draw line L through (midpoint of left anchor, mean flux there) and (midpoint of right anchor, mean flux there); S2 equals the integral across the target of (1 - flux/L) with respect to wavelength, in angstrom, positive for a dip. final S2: 0.9 angstrom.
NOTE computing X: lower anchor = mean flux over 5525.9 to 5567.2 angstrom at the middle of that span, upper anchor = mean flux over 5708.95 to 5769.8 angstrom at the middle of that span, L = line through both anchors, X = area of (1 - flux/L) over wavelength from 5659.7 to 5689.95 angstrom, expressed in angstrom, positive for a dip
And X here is 0.1 angstrom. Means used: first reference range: 6.66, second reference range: 6.68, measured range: 6.64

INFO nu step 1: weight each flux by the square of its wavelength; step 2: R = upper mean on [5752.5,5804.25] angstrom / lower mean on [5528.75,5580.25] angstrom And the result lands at 1.1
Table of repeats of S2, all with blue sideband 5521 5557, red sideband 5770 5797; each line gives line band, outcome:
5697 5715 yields 0.8 angstrom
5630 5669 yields 0.7 angstrom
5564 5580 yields 2.6 angstrom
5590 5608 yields 0.7 angstrom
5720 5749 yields 0.2 angstrom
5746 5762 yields -0.3 angstrom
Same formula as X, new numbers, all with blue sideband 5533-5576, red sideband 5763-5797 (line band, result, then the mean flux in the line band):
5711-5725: 0.45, 6.48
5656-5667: 0.03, 6.63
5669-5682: 0.18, 6.57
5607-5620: 0.43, 6.4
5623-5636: 0.46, 6.4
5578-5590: 0.77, 6.18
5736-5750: -0.29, 6.86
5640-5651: 0.27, 6.48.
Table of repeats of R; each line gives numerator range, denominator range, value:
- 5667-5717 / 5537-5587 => 1.06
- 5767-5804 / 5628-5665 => 1.06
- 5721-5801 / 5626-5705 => 1.06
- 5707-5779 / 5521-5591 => 1.11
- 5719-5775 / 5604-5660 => 1.07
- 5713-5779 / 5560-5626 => 1.13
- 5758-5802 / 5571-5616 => 1.15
